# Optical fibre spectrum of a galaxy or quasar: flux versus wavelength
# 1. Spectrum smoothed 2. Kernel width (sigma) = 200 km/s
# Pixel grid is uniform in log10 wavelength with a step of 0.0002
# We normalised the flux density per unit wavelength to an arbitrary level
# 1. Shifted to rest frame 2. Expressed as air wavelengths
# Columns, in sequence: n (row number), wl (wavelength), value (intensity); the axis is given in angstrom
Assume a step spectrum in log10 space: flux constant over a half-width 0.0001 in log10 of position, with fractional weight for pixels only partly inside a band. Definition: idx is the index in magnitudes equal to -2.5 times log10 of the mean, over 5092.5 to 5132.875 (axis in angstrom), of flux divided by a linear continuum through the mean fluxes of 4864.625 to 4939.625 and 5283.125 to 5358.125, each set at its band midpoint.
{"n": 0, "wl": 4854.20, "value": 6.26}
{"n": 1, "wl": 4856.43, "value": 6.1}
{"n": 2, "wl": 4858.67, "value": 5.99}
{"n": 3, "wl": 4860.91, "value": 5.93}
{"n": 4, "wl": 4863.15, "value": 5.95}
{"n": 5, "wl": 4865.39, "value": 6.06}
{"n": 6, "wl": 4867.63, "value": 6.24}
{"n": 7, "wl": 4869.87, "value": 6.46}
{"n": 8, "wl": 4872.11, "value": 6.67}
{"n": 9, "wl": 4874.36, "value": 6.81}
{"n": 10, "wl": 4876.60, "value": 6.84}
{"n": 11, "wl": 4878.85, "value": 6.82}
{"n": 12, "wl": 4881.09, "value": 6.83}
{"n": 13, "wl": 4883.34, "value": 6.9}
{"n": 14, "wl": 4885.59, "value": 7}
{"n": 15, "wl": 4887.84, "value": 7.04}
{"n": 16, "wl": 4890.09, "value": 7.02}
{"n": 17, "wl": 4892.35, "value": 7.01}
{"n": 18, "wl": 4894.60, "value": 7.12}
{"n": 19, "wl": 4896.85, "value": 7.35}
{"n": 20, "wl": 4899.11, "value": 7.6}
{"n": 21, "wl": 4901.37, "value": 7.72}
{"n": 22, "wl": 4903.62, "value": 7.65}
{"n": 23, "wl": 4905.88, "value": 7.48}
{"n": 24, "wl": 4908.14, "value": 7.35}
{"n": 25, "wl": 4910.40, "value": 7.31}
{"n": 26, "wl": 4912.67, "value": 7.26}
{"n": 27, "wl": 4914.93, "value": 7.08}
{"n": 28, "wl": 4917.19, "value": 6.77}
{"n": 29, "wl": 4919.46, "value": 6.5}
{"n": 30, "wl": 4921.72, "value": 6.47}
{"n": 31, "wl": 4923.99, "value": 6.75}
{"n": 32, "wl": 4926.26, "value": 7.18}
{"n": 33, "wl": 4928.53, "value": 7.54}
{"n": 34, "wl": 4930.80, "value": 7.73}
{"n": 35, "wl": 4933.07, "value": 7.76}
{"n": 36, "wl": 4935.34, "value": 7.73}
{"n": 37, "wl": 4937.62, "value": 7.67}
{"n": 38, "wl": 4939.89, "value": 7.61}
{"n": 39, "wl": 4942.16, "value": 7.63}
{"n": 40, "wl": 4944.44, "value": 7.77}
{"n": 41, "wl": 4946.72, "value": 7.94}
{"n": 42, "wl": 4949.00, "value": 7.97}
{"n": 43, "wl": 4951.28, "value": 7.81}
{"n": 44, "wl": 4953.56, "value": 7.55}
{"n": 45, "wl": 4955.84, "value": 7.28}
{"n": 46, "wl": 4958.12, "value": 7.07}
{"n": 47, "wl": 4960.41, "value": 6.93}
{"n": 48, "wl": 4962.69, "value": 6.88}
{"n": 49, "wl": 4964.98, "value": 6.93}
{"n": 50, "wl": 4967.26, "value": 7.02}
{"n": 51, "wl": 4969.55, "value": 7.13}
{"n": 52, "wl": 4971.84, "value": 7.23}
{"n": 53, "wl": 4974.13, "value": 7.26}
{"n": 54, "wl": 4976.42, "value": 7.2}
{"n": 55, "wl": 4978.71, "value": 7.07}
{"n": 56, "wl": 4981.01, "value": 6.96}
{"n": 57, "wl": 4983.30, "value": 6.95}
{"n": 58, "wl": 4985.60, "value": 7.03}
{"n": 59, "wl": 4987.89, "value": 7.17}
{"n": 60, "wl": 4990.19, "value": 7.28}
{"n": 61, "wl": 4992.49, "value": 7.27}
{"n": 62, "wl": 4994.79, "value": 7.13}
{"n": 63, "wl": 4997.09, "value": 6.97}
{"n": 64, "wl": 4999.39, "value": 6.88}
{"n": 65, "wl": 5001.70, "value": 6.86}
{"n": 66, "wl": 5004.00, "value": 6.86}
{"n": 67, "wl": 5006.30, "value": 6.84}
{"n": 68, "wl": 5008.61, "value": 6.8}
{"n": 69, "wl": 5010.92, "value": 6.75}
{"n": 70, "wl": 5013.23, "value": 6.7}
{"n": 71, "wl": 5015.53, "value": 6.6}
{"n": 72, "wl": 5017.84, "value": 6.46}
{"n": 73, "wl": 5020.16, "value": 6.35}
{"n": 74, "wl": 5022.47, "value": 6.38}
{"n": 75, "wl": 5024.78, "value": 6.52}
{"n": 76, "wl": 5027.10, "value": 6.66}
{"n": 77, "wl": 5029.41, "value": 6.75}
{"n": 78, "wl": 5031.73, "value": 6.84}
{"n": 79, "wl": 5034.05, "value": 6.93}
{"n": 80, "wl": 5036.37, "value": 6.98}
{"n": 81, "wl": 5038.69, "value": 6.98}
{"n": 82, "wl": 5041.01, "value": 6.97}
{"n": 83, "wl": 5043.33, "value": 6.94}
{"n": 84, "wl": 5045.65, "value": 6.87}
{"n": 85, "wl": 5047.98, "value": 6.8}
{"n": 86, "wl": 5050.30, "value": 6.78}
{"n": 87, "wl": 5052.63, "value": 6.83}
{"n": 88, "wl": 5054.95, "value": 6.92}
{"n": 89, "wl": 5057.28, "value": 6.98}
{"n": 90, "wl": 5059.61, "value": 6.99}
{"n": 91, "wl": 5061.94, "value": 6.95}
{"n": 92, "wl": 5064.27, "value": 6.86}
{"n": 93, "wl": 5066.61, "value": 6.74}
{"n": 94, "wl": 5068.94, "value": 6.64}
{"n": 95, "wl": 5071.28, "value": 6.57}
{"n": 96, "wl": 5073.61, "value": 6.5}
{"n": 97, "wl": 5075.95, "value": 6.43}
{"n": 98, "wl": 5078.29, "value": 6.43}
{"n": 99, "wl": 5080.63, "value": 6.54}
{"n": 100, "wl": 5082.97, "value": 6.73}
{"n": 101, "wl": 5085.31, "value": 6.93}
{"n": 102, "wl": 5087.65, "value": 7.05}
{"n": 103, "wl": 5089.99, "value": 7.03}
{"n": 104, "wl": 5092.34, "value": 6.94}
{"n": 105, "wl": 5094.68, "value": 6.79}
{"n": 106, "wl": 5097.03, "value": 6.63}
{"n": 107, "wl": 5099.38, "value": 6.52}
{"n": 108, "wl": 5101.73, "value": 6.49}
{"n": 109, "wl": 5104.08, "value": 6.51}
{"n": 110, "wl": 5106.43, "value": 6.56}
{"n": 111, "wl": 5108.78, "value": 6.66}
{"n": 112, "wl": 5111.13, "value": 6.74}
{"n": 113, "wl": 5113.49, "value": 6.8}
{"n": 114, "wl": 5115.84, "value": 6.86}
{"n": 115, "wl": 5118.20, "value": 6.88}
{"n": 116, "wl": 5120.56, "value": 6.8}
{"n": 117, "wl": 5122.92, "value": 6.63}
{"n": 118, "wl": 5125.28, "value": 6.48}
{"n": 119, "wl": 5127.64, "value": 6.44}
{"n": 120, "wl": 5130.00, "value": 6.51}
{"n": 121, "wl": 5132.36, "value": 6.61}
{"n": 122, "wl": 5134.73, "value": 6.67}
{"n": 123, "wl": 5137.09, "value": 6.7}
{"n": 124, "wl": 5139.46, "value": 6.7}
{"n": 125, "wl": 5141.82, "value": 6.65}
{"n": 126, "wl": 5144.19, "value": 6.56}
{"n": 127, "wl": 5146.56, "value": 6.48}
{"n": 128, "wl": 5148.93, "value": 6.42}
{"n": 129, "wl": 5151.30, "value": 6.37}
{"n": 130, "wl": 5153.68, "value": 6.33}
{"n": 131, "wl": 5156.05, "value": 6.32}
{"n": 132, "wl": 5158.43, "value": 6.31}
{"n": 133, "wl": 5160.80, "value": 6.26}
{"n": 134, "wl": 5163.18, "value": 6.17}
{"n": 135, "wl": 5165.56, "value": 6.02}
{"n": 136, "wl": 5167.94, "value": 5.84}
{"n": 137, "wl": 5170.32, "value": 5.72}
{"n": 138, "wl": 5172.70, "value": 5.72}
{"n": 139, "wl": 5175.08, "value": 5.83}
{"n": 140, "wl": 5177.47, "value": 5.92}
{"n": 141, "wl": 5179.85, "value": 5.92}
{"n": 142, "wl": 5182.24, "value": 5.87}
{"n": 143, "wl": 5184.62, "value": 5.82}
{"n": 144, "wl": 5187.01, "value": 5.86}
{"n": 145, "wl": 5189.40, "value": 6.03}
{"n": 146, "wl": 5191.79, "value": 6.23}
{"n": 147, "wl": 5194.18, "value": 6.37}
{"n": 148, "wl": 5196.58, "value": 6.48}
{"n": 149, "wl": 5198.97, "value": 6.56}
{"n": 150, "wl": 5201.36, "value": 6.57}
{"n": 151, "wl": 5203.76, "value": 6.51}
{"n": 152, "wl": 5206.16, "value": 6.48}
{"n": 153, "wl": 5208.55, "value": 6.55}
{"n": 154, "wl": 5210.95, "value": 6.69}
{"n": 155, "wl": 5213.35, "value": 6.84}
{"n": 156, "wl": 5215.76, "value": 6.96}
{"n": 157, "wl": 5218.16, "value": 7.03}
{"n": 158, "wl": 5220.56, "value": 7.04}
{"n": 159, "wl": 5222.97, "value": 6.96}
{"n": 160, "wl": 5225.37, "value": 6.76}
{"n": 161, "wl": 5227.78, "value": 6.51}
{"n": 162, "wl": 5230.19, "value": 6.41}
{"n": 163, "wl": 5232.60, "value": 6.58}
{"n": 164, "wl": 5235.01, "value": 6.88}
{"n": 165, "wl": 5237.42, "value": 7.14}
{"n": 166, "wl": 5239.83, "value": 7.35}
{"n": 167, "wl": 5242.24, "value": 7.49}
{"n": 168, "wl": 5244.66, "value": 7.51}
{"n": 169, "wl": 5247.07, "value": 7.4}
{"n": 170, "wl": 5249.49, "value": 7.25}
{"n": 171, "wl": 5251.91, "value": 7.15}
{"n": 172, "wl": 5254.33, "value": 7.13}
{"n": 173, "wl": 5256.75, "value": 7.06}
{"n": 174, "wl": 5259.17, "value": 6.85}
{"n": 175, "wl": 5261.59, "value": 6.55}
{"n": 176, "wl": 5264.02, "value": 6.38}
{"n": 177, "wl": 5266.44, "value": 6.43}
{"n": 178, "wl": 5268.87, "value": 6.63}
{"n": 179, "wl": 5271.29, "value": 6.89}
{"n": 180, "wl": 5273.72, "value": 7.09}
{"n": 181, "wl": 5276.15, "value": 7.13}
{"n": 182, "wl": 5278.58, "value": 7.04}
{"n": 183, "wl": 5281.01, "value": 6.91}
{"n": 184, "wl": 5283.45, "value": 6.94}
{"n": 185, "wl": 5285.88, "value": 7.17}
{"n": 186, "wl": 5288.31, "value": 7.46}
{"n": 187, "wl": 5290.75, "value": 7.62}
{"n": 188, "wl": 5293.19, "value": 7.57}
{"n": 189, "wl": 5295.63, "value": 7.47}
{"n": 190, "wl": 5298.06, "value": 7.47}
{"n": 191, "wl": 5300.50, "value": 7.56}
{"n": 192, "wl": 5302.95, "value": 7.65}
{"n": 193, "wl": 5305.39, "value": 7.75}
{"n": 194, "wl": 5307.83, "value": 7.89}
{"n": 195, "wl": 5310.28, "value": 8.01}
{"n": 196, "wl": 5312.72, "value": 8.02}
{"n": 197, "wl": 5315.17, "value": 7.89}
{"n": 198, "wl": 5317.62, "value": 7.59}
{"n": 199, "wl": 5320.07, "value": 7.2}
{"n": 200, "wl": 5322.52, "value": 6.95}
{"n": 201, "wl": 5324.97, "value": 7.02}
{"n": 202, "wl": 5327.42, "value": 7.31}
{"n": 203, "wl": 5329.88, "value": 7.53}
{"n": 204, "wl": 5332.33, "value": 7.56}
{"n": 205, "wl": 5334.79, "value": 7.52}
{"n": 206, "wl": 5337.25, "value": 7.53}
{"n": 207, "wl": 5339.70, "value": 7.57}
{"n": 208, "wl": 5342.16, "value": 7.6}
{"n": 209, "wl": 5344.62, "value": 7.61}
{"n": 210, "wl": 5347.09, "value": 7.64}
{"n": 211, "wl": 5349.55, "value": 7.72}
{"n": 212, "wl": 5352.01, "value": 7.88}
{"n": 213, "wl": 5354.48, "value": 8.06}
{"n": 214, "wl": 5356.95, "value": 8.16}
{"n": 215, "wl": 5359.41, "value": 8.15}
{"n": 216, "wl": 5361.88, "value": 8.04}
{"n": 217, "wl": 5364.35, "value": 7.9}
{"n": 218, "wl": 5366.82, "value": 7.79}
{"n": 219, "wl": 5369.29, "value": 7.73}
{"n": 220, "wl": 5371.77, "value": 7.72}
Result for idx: 0.11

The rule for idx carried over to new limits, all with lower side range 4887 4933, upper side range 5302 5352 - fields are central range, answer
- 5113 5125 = 0.10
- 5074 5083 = 0.14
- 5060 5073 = 0.09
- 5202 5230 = 0.11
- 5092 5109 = 0.12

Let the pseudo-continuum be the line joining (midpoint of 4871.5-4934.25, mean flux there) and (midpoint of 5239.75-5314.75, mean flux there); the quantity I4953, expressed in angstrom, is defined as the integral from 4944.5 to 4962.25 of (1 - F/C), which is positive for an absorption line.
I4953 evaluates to -0.87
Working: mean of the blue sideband 7.13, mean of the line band 7.5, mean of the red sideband 7.26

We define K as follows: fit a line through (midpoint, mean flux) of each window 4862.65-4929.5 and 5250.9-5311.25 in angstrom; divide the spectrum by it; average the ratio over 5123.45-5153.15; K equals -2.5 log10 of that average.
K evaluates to 0.09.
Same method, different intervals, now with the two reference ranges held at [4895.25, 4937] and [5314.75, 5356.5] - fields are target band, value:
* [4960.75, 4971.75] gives 0.05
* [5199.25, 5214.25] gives 0.13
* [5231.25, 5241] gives 0.08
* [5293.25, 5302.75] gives 0.00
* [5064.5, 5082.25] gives 0.13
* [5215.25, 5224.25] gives 0.07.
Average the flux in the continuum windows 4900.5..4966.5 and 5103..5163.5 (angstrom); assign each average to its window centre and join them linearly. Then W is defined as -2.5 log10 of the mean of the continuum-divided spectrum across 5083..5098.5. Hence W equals -0.02 mag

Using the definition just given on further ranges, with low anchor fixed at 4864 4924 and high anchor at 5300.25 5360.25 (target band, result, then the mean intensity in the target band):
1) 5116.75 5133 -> 0.11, 6.62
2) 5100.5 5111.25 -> 0.11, 6.58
